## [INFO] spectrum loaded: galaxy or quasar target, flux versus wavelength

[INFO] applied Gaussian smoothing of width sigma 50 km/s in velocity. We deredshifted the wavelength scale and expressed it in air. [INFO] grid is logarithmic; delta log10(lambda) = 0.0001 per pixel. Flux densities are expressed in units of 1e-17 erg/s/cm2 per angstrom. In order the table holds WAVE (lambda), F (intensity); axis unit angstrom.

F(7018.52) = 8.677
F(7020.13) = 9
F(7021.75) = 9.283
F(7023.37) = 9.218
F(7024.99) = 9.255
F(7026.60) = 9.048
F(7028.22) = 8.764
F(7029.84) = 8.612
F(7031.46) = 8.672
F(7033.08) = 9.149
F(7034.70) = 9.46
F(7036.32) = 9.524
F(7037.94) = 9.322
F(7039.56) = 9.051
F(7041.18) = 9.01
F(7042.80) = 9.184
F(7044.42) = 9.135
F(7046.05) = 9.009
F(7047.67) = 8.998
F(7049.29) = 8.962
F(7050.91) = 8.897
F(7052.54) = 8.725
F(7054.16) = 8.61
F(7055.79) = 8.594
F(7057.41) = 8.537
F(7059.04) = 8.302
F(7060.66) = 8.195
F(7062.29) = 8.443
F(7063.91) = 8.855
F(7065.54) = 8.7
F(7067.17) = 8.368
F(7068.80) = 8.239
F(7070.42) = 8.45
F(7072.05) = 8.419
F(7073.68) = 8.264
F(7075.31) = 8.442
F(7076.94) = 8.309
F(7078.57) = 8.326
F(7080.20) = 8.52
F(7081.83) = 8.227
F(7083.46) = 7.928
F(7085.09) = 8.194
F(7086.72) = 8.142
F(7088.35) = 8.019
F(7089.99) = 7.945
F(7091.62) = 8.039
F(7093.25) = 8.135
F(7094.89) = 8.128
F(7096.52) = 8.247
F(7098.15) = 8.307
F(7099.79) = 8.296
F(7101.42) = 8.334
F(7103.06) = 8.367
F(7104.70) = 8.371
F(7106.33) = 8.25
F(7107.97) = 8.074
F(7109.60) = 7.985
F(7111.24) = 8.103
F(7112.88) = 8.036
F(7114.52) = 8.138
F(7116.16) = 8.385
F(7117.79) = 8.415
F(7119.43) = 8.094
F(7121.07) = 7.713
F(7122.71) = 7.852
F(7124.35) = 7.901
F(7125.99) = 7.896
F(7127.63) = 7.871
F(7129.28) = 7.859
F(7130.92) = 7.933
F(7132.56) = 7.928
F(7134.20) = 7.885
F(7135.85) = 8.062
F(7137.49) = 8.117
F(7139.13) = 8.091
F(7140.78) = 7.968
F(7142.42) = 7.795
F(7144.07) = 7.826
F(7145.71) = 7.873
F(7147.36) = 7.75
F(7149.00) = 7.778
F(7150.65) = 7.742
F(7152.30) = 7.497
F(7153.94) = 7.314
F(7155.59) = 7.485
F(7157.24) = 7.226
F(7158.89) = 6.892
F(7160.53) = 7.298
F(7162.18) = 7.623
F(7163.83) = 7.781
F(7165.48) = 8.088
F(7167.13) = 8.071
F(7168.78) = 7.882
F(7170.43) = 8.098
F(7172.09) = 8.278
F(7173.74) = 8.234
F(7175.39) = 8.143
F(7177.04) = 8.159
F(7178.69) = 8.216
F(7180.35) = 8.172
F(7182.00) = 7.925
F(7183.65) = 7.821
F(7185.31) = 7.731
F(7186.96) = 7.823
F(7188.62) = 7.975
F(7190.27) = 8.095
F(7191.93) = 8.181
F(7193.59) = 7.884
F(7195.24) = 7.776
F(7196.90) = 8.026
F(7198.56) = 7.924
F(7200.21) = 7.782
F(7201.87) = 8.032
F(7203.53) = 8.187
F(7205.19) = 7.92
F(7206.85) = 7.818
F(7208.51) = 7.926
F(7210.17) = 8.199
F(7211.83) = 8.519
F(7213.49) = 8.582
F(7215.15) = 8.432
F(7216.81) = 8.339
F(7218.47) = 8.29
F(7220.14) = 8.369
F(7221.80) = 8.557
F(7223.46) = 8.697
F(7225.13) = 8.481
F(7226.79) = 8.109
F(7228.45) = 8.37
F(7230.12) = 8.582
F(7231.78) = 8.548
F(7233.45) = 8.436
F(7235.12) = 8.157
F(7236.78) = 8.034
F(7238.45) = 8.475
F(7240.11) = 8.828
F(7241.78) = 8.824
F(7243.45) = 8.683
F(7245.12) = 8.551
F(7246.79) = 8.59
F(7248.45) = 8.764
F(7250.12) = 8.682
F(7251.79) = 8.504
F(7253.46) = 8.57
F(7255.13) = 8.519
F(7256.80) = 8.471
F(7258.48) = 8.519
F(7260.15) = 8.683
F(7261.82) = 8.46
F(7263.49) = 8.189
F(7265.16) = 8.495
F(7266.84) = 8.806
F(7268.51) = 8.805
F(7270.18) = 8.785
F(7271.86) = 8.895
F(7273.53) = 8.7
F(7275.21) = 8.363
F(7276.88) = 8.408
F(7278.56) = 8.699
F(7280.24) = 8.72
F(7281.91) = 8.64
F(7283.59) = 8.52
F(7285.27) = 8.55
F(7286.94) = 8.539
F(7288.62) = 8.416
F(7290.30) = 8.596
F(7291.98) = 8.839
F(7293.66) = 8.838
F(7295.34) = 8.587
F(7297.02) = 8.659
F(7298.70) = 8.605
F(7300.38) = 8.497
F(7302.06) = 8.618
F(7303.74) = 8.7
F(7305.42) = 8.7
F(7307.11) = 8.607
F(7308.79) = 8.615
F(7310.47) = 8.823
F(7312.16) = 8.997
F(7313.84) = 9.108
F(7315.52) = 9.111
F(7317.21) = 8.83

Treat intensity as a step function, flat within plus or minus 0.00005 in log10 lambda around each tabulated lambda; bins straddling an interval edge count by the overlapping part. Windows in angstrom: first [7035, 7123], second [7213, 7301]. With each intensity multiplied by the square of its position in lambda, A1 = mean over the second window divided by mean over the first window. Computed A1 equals 1.07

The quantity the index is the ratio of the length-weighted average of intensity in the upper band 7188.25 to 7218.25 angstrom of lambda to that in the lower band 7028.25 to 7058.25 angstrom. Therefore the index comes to 0.90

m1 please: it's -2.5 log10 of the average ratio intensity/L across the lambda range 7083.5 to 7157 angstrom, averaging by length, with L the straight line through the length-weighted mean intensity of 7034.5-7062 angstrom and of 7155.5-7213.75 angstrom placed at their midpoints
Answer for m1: 0.05 mag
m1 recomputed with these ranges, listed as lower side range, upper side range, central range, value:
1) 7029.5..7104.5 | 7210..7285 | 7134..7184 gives 0.093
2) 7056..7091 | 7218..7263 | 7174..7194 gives 0.056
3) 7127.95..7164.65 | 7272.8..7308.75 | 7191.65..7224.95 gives -0.010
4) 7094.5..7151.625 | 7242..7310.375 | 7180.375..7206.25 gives 0.048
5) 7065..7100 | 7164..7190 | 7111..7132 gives 0.020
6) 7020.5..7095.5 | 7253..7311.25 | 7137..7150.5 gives 0.098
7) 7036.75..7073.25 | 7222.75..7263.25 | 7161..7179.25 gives 0.074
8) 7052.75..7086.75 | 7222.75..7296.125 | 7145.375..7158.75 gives 0.127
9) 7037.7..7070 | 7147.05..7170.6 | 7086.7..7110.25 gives 0.011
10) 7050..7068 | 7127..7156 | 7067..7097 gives 0.017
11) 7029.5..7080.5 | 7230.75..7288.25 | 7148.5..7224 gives 0.086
